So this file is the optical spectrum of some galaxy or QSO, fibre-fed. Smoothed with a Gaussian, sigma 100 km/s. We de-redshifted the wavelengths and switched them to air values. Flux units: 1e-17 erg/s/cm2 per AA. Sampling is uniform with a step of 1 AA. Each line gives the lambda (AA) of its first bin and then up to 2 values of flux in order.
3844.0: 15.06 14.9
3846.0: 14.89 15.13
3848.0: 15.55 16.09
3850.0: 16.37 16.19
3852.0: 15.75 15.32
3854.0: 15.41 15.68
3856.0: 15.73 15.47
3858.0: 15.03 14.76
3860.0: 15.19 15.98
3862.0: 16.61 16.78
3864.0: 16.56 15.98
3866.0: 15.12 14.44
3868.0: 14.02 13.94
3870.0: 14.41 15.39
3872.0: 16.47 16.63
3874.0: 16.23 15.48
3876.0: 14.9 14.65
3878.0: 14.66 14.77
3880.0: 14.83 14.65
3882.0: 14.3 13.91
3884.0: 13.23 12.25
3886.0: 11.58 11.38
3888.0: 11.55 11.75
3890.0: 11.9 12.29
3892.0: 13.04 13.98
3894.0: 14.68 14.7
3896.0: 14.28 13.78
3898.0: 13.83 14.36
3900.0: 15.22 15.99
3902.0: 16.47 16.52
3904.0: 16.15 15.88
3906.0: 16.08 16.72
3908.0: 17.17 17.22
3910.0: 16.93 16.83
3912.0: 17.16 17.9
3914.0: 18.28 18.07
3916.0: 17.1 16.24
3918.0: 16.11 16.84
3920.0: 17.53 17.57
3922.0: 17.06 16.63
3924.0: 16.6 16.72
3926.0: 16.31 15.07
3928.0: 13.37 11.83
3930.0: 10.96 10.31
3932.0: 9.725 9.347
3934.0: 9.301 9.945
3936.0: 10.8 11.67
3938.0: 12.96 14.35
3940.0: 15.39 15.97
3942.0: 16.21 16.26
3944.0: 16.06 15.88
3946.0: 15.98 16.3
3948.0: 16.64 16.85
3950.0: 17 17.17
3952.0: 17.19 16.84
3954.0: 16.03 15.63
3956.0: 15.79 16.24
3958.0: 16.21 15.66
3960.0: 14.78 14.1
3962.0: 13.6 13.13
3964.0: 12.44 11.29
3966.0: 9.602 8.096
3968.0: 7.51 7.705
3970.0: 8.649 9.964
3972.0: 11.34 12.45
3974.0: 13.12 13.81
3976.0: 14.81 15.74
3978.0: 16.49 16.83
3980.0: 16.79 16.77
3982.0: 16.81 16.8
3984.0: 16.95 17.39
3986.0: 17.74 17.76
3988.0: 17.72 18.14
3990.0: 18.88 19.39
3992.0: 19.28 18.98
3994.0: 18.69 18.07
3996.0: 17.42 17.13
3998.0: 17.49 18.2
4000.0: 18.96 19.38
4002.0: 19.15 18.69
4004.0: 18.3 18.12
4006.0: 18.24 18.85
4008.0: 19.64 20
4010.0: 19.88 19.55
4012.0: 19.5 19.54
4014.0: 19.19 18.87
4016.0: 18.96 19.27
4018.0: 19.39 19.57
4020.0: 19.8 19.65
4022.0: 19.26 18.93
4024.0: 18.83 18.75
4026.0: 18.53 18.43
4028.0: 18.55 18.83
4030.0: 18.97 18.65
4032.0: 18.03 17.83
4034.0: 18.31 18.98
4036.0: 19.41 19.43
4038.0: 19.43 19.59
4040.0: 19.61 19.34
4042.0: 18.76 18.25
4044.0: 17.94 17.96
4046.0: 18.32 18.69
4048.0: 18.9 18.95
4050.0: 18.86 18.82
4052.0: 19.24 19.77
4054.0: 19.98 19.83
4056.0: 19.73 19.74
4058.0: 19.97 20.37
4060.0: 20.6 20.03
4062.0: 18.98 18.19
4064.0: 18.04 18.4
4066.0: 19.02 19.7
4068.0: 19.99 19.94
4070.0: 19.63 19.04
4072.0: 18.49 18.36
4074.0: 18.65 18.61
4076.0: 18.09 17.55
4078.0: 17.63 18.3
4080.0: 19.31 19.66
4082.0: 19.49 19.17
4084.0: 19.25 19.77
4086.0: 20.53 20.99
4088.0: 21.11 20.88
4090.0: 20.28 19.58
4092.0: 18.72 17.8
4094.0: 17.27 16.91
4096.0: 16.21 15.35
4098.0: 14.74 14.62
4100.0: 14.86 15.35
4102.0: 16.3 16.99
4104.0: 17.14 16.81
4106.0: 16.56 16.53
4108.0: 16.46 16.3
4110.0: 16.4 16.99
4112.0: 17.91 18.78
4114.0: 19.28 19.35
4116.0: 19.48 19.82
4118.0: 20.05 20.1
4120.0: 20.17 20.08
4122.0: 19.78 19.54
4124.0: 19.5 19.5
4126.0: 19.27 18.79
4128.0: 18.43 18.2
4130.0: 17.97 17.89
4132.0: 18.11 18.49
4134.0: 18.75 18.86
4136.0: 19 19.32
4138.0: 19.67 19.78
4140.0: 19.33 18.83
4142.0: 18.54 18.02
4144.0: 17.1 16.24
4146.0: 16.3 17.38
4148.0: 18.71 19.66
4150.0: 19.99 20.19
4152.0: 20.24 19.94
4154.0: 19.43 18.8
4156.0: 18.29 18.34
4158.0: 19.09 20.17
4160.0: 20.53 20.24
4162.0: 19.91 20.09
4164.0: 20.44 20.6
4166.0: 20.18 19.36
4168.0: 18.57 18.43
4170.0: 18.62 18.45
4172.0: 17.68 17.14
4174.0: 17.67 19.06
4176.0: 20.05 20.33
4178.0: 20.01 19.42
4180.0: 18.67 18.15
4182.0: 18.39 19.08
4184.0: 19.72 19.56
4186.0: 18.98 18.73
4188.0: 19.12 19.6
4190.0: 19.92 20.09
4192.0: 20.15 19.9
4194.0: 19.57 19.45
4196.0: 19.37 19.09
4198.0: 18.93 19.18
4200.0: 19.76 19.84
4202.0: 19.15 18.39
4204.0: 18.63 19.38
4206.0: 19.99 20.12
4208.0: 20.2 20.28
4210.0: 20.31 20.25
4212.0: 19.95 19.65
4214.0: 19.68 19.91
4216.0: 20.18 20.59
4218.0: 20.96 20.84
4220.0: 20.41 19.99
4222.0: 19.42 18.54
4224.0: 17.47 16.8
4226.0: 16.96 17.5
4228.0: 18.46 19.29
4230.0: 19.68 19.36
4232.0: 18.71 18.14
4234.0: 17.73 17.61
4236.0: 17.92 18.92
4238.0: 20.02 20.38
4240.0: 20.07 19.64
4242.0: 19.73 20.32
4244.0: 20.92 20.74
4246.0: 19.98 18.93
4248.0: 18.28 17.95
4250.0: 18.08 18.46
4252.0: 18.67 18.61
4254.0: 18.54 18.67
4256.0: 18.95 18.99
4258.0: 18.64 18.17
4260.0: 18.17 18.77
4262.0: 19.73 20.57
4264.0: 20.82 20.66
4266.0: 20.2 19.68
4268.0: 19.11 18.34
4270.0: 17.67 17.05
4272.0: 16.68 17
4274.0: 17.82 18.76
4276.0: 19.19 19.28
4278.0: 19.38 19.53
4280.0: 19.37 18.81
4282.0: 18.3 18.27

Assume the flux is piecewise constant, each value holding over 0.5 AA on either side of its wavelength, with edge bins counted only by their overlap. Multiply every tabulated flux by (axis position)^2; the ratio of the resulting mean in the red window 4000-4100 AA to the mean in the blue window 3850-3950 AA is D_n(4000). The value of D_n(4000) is 1.36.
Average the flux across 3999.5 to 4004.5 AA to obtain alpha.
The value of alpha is 18.9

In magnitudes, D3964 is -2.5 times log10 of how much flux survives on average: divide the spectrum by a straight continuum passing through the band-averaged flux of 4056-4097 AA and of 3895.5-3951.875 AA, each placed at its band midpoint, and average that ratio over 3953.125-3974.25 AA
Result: 0.27 mag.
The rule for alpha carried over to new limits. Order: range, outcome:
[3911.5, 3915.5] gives 17.9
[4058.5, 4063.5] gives 19.6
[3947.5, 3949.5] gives 16.7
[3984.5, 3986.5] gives 17.6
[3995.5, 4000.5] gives 17.8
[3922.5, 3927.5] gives 16.3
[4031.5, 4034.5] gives 18.1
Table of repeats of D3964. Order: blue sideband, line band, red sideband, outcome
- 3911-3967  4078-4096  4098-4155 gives -0.097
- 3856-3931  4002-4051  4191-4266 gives -0.130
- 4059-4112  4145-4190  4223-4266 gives -0.032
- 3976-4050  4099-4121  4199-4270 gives 0.069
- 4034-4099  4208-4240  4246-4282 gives -0.024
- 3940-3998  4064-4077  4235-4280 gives -0.136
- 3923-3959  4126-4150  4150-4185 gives 0.013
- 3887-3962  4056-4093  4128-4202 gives -0.103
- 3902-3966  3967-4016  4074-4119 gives -0.038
